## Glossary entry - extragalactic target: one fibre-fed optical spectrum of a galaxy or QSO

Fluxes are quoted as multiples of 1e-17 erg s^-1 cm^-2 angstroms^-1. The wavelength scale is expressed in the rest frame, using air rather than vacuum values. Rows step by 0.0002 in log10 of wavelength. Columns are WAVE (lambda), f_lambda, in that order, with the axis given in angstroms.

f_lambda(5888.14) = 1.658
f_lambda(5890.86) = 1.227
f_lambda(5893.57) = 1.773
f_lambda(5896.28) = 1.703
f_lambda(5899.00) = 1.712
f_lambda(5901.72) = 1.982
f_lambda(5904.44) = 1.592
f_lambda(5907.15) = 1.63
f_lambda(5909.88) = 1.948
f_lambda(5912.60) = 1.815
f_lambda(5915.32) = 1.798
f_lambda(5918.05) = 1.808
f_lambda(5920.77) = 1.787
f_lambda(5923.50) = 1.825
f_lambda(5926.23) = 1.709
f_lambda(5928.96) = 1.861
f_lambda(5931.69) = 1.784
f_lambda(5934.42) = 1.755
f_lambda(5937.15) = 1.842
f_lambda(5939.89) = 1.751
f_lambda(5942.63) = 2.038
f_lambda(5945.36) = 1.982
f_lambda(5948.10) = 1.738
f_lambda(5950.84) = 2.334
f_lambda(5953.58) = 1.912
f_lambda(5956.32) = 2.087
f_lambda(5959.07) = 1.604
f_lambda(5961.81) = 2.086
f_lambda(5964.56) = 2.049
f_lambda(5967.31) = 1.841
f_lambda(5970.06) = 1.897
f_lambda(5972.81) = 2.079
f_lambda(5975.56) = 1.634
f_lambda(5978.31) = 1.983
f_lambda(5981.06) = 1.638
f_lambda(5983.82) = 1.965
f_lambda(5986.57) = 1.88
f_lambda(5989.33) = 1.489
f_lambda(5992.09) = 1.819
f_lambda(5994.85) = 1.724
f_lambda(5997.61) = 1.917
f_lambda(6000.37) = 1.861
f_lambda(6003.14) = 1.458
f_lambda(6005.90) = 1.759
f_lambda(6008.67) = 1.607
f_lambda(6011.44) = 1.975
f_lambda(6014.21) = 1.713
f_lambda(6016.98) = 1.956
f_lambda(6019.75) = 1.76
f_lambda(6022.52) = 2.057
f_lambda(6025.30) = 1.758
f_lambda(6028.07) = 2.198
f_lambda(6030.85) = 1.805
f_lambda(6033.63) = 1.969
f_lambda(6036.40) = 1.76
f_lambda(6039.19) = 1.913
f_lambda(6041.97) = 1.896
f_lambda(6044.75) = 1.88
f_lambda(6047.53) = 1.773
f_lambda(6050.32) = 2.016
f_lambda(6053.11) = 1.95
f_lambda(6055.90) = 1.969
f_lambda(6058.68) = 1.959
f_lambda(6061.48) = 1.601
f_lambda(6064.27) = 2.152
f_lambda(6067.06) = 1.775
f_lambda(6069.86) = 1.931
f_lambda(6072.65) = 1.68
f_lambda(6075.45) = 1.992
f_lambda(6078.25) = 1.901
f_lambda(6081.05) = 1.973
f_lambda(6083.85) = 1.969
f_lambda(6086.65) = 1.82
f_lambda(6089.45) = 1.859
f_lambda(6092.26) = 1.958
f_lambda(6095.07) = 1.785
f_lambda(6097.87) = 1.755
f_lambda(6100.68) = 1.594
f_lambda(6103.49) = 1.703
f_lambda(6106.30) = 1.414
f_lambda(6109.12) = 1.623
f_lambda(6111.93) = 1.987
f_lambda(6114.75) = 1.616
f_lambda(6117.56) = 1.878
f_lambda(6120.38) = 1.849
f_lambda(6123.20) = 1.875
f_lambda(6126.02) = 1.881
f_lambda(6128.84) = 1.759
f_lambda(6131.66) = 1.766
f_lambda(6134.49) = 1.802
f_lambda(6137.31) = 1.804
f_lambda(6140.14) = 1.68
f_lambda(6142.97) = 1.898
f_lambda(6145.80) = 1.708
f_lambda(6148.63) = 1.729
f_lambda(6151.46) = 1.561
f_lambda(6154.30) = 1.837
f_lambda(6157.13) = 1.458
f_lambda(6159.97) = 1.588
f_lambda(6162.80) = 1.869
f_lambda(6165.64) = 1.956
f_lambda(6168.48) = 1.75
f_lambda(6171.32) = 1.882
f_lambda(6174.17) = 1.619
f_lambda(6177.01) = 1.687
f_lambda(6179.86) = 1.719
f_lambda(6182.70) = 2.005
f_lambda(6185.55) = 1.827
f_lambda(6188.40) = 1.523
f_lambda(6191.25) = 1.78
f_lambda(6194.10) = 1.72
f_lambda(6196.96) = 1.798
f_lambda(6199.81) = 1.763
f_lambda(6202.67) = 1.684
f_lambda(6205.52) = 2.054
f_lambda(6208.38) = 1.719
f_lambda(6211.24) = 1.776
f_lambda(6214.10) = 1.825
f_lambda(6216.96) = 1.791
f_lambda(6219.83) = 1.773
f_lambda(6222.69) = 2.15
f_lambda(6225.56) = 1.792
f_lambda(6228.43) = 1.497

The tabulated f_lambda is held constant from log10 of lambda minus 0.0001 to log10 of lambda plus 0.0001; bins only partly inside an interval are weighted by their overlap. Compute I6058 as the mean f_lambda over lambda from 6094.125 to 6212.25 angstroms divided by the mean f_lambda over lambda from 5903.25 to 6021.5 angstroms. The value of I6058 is 1.0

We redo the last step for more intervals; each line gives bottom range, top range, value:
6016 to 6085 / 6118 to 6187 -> 0.93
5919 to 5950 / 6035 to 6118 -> 1.00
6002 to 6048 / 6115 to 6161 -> 0.95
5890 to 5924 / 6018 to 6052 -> 1.09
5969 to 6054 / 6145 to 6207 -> 0.95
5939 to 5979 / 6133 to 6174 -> 0.90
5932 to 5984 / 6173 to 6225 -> 0.94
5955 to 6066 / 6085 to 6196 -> 0.94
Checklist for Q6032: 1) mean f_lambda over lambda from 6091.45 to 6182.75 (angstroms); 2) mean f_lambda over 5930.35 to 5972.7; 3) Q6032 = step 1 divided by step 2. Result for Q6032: 0.91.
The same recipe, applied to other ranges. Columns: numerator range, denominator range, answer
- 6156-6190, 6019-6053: 0.92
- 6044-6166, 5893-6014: 0.99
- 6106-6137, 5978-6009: 1.02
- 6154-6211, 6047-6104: 0.94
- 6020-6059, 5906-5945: 1.06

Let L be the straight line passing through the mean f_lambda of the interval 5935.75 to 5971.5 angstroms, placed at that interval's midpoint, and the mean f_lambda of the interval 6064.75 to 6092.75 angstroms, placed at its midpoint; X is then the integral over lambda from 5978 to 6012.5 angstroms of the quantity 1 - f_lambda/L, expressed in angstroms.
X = 2.8 angstroms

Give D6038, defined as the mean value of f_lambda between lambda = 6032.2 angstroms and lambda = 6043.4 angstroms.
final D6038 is 1.88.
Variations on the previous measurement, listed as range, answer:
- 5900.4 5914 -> 1.79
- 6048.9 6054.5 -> 1.98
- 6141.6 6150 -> 1.78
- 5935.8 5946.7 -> 1.9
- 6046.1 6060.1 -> 1.93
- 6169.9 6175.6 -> 1.75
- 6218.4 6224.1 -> 1.96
